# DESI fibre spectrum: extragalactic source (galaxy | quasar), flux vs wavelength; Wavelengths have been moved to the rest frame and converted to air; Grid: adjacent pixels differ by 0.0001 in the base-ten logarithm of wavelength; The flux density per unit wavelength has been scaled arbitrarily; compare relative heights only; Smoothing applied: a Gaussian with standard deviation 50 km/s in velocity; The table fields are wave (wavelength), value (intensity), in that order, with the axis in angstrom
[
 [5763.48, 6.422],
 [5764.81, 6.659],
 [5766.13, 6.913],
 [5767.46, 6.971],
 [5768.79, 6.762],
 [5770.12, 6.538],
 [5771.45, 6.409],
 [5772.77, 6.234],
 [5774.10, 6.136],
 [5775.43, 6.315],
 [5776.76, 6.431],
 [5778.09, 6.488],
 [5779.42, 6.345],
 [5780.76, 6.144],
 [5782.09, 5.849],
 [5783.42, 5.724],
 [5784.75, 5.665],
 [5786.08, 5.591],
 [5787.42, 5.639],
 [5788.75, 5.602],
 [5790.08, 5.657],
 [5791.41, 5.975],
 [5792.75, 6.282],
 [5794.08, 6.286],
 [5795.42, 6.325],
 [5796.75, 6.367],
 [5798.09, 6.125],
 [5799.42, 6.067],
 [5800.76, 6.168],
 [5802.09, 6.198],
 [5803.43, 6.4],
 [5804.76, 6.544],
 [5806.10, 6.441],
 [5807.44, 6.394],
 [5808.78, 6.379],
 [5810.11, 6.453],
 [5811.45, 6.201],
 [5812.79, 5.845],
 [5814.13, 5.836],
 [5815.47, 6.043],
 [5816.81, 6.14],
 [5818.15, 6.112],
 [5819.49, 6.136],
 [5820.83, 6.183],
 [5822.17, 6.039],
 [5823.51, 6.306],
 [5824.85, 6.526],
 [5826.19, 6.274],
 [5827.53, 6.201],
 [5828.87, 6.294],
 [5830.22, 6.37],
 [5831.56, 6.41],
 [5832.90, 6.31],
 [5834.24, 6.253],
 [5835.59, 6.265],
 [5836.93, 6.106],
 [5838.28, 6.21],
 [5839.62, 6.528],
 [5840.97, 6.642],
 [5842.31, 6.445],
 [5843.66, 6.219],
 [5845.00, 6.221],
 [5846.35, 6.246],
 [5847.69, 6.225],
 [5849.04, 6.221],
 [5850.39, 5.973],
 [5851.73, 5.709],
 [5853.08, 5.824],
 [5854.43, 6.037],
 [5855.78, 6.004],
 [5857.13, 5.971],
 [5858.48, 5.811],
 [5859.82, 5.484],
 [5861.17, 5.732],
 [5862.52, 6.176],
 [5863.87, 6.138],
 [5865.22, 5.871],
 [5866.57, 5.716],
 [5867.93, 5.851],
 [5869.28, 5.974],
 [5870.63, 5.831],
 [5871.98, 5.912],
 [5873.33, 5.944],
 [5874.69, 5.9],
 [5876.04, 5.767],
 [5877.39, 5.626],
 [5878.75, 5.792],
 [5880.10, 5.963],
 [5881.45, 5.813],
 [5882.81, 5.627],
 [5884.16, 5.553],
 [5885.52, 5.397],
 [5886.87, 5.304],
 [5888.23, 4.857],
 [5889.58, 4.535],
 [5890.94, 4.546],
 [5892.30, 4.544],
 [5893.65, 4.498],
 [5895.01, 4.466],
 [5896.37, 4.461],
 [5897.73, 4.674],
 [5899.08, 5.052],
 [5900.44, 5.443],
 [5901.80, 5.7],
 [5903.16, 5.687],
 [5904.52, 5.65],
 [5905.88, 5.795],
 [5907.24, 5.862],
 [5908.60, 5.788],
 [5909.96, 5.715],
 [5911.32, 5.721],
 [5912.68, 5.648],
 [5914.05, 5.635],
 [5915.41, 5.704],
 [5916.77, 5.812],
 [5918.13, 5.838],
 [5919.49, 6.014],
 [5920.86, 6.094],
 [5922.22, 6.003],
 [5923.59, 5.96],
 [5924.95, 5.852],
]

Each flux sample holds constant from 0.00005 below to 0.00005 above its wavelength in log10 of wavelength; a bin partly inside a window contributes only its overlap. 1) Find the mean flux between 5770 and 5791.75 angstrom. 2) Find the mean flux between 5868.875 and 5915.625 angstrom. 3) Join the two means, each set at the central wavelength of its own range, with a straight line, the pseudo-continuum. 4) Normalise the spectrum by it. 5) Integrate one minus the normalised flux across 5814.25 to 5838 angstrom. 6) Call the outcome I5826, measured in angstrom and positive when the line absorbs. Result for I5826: -1.8 angstrom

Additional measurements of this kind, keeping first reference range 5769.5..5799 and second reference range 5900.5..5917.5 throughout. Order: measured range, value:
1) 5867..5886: 0.1 angstrom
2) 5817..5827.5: -0.4 angstrom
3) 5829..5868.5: -1.4 angstrom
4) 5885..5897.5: 2.3 angstrom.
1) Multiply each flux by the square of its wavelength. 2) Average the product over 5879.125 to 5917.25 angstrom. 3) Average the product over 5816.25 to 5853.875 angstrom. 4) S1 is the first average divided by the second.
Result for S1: 0.88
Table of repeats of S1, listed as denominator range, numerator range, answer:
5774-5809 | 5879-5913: 0.90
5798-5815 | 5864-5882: 0.96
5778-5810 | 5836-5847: 1.05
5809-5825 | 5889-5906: 0.83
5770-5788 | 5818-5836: 1.05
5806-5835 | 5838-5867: 0.98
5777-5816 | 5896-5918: 0.94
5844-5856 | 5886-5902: 0.81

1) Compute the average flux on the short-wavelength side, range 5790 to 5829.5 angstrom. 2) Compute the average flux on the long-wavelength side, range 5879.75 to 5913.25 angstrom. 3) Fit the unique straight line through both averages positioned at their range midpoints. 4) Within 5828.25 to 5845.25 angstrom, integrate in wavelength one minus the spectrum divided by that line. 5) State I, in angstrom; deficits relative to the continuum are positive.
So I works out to -1.2 angstrom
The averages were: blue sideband 6.22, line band 6.33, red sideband 5.29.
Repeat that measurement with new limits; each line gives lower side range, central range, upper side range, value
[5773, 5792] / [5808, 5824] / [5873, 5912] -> -1.0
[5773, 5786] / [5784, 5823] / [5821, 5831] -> 0.6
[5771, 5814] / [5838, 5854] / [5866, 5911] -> -1.3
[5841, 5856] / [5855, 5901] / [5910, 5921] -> 3.9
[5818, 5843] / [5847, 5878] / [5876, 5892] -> -0.9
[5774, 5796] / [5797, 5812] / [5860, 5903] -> -1.0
